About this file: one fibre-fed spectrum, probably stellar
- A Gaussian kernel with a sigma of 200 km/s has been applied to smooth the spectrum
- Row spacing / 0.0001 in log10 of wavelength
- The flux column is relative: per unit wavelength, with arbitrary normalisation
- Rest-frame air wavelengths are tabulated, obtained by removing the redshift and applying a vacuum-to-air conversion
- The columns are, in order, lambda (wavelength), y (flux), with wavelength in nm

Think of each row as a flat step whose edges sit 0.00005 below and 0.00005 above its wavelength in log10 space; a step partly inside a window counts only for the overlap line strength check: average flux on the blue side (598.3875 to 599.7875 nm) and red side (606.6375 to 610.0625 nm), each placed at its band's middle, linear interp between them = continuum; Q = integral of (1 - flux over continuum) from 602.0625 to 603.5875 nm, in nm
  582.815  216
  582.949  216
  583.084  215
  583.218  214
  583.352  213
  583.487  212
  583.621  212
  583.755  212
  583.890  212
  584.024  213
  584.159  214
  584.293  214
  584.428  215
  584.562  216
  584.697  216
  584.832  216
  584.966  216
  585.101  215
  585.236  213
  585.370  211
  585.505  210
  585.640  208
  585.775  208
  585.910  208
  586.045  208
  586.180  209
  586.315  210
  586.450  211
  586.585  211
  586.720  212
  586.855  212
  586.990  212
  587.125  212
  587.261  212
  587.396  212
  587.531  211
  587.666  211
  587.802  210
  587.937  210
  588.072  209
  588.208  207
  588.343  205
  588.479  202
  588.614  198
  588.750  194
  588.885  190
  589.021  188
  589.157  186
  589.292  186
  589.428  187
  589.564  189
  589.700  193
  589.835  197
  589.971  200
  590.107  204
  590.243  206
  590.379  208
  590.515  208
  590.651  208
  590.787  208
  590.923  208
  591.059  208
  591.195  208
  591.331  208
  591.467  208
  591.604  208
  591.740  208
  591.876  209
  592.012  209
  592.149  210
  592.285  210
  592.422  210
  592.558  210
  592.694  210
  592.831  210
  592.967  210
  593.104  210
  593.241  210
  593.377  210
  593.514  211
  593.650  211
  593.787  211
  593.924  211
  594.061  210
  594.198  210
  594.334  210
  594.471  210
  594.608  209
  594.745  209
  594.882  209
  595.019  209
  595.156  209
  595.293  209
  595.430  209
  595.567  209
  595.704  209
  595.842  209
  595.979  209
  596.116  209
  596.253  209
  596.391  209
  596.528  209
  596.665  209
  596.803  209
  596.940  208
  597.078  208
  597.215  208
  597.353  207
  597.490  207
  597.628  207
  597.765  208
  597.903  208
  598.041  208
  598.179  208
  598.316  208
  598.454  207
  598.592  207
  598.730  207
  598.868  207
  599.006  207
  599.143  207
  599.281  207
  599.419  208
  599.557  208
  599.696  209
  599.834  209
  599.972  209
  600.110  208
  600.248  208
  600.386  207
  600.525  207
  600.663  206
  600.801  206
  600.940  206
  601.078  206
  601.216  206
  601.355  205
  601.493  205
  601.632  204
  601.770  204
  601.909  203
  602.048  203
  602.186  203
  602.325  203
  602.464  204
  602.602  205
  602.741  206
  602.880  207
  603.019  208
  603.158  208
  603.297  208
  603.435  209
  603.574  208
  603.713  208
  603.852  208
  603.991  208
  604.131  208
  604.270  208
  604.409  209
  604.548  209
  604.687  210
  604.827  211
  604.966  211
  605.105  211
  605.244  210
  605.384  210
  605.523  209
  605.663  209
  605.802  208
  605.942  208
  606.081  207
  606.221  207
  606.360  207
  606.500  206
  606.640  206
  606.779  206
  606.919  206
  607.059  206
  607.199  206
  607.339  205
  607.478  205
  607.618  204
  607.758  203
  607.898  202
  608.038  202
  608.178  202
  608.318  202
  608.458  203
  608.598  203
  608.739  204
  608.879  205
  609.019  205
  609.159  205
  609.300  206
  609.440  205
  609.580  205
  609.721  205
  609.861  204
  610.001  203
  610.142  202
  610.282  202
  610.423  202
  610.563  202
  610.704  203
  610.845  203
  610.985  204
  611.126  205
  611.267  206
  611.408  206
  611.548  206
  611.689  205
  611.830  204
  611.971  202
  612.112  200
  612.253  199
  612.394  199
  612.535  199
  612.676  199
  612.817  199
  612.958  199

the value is 0.00 nm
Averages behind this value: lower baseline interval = 207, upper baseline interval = 204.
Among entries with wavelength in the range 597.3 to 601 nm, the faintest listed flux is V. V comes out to 206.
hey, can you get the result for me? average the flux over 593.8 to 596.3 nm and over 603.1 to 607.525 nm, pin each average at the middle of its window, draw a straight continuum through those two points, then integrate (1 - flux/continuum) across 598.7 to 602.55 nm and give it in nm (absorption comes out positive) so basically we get 0.05 nm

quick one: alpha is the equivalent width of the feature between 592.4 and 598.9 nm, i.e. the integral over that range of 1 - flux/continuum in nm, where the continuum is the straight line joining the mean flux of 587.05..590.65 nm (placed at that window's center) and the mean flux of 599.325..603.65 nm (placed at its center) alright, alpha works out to -0.16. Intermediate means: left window 201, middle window 209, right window 206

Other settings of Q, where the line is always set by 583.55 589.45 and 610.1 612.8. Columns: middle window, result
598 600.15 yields -0.027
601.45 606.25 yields -0.076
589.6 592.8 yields 0.005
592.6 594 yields -0.026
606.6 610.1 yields -0.019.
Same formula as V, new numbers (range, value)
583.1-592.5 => 186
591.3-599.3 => 207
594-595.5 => 209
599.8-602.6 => 203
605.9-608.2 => 202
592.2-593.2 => 210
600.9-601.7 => 204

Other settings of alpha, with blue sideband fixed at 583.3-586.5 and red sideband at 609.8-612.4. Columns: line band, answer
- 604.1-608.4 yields -0.04 nm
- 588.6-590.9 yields 0.14 nm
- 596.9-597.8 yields 0.00 nm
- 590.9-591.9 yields 0.01 nm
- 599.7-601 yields 0.00 nm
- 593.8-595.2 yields -0.01 nm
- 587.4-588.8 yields 0.03 nm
